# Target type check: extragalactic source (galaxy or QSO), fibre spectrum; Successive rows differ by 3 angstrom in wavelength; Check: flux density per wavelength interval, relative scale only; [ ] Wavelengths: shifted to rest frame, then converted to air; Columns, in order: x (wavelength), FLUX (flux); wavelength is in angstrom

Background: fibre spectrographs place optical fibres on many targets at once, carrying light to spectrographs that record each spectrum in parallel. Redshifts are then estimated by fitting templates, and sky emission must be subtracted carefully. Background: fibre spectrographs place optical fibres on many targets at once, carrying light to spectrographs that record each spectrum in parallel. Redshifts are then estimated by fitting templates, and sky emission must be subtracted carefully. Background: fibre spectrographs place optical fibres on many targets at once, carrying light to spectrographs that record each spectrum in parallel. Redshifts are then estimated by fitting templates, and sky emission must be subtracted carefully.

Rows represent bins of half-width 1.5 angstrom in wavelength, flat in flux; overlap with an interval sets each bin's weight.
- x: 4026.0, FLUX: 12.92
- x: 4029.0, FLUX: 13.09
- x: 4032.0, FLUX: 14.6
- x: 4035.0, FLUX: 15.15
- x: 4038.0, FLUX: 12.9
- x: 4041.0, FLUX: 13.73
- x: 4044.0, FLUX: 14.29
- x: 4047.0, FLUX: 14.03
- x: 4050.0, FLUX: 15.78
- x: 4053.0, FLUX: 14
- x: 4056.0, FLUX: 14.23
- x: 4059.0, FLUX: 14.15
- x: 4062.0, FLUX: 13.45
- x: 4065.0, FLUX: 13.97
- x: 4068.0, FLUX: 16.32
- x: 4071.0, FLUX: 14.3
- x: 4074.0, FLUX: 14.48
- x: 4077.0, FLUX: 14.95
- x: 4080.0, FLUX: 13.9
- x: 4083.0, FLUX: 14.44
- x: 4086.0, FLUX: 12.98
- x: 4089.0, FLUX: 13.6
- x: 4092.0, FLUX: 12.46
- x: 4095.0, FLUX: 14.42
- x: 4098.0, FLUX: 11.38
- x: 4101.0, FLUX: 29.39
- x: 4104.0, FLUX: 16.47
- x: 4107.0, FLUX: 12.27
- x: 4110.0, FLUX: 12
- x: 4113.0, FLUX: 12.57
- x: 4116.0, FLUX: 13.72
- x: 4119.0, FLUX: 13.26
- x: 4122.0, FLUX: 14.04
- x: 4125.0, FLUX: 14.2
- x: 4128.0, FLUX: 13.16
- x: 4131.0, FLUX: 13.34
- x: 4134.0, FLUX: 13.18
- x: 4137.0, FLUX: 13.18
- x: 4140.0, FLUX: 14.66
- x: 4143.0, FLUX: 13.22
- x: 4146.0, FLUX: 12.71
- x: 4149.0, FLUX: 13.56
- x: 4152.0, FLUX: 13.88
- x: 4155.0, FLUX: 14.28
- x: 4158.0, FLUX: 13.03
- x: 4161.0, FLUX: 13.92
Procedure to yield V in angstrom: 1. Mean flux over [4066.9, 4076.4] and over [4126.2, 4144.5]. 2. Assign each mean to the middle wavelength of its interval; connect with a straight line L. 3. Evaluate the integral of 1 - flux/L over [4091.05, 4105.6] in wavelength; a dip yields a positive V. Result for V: -2.7 angstrom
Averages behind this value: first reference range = 15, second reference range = 13.5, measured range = 17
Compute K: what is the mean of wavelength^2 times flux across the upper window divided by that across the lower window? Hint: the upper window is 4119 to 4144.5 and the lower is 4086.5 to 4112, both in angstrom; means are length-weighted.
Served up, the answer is 0.91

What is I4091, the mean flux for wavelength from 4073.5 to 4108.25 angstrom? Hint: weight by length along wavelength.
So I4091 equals 15.1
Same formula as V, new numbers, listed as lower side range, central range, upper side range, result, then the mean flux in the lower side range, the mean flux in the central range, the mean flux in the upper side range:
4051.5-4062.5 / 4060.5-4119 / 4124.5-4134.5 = -3.44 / 14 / 14.5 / 13.4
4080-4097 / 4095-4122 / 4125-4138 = -3.18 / 13.5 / 15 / 13.3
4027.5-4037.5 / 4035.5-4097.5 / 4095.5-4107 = 6.97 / 14.1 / 14.1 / 17.8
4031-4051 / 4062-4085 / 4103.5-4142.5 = -0.88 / 14.3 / 14.5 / 13.5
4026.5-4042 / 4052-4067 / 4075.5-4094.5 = -0.26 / 13.8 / 14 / 13.8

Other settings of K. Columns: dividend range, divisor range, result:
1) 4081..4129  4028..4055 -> 1.05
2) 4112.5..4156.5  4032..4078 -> 0.98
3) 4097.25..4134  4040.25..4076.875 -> 1.04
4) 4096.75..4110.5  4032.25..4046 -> 1.23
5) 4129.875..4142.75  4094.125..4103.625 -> 0.75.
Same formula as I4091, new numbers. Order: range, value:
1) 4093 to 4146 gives 14.3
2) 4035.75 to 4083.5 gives 14.3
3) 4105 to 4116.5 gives 12.7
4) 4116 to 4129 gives 13.7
